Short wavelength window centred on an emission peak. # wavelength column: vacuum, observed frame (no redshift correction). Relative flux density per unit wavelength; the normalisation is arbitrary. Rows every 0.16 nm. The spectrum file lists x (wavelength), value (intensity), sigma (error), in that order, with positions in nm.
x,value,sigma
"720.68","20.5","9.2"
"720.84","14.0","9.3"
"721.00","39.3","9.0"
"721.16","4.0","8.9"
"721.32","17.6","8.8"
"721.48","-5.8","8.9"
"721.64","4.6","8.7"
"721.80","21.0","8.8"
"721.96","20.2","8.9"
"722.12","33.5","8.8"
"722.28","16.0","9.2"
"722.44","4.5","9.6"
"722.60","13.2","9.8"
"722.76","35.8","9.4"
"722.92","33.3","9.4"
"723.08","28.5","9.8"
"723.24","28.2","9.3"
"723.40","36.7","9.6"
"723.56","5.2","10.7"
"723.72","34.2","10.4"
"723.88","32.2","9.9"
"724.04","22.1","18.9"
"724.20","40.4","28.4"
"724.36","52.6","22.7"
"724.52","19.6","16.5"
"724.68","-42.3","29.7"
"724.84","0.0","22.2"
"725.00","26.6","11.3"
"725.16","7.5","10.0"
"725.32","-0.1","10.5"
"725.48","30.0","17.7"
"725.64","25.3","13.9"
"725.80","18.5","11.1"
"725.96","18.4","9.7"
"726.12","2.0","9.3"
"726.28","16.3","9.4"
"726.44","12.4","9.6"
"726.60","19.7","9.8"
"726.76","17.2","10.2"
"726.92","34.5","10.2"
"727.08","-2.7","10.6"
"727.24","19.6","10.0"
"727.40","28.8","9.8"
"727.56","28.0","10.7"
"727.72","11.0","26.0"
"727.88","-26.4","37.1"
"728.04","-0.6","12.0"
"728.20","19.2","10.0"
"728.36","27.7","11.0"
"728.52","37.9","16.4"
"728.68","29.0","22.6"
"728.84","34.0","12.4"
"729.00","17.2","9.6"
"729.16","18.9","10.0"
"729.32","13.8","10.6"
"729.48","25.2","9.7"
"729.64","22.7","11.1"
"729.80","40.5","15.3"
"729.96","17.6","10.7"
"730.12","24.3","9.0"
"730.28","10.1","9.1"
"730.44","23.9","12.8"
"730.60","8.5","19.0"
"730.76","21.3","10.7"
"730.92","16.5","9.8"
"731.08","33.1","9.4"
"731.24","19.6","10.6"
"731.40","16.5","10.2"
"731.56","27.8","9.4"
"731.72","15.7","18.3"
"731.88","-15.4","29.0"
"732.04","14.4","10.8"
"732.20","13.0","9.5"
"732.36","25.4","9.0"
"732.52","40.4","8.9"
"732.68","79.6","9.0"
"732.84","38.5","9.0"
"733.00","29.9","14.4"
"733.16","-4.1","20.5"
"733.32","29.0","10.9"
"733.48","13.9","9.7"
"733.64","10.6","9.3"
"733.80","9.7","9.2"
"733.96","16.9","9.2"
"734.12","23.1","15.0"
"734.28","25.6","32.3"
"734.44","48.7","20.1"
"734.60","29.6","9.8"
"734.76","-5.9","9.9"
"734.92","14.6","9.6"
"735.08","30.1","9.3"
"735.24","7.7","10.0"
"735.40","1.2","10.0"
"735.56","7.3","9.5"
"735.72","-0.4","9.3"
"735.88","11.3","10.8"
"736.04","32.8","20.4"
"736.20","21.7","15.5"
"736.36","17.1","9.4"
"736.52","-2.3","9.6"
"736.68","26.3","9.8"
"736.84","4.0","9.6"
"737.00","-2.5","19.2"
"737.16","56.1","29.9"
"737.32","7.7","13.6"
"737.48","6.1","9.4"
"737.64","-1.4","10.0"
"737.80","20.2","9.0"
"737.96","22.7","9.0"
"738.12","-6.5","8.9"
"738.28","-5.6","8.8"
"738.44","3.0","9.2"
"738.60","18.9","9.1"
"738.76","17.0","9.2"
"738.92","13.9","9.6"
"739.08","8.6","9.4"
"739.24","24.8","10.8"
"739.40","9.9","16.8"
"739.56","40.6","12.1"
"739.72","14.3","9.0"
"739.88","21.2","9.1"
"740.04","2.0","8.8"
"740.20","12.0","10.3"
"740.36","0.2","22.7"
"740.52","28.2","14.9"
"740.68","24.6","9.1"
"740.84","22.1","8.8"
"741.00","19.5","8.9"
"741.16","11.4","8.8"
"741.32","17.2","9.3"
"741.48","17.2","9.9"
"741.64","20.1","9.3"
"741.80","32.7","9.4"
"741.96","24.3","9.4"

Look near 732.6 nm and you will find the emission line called H-alpha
